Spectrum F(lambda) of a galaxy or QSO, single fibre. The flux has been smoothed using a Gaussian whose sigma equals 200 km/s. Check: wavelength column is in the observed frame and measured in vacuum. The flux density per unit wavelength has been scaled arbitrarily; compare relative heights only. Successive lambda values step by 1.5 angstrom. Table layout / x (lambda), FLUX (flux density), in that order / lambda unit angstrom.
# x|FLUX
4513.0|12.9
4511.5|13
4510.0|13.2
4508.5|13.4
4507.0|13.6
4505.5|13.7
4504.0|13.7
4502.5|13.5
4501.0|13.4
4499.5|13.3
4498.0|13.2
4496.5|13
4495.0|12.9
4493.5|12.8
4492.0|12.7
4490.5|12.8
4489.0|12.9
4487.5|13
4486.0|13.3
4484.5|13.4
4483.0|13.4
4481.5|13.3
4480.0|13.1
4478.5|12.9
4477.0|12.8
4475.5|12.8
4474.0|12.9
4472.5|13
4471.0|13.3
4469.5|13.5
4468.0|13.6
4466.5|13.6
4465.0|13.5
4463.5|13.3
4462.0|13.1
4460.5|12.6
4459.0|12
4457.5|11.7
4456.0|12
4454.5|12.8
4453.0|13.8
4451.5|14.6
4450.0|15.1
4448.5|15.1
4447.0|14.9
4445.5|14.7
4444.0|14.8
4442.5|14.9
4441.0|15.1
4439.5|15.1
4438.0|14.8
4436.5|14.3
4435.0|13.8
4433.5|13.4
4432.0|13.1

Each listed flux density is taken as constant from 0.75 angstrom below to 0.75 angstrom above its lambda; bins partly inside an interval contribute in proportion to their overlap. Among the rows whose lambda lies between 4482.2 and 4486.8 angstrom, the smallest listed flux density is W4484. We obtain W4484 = 13.3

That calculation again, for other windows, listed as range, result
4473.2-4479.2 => 12.8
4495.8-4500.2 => 13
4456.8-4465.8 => 11.7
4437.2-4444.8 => 14.8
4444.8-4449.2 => 14.7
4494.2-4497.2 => 12.9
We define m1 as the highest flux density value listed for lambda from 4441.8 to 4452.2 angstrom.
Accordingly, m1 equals 15.1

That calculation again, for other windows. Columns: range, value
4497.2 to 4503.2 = 13.5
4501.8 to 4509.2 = 13.7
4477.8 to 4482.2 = 13.3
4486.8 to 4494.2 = 13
